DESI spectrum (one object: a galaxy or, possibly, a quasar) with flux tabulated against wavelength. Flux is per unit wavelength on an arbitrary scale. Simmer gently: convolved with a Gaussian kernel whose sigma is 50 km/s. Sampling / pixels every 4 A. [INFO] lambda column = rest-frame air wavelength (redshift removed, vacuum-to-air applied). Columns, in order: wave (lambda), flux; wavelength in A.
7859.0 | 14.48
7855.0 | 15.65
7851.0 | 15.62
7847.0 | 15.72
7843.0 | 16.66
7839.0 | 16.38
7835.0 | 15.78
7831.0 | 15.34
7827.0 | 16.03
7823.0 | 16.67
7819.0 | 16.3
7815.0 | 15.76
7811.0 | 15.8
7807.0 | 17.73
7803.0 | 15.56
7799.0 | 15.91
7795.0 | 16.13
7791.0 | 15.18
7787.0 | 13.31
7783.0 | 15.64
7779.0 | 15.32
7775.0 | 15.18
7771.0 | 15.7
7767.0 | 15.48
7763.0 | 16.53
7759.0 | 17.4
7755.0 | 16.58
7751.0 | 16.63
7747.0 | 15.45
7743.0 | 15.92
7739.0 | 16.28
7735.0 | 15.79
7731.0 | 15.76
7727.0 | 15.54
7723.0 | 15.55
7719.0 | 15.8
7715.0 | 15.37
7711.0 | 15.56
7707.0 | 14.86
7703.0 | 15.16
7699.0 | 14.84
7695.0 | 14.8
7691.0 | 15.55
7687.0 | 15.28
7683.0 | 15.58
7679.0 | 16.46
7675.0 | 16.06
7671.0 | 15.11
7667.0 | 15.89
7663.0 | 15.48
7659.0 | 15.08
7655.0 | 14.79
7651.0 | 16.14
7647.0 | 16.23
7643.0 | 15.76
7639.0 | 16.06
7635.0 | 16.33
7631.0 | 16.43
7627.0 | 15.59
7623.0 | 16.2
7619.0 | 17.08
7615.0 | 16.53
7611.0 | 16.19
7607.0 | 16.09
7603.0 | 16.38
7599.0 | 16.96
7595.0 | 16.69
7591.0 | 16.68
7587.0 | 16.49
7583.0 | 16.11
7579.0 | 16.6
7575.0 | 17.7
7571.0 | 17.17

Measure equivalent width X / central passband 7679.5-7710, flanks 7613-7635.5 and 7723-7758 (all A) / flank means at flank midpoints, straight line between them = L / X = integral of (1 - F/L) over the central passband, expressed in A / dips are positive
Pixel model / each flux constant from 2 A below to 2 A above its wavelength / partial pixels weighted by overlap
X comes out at 1.7 A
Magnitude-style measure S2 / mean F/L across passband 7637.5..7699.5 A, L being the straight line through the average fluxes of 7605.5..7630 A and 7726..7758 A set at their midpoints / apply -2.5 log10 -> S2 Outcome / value 0.04 mag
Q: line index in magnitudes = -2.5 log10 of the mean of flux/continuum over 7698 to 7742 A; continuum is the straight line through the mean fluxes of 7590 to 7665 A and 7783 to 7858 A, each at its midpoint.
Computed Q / 0.03 mag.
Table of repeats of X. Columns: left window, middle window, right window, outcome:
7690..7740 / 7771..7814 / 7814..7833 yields 0.8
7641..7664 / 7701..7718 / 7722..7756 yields 0.6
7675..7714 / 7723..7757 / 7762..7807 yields -1.1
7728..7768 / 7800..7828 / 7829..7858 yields -0.6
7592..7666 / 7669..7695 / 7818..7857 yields 0.8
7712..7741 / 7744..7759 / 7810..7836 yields -0.5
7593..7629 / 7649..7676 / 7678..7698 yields 0.5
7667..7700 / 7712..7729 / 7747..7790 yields 0.0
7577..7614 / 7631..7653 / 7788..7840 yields 0.3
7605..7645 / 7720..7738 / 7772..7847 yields 0.3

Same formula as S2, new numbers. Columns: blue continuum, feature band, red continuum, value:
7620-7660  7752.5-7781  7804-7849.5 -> 0.00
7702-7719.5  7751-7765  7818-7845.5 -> -0.08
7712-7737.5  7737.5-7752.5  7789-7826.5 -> -0.02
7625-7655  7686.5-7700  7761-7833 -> 0.06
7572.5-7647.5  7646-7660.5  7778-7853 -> 0.05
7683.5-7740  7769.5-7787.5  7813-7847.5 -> 0.05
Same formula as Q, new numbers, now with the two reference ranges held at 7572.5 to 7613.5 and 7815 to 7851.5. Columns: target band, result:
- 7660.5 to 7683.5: 0.044 mag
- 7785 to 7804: 0.065 mag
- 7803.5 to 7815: -0.021 mag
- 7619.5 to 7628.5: 0.028 mag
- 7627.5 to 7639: 0.019 mag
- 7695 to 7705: 0.097 mag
